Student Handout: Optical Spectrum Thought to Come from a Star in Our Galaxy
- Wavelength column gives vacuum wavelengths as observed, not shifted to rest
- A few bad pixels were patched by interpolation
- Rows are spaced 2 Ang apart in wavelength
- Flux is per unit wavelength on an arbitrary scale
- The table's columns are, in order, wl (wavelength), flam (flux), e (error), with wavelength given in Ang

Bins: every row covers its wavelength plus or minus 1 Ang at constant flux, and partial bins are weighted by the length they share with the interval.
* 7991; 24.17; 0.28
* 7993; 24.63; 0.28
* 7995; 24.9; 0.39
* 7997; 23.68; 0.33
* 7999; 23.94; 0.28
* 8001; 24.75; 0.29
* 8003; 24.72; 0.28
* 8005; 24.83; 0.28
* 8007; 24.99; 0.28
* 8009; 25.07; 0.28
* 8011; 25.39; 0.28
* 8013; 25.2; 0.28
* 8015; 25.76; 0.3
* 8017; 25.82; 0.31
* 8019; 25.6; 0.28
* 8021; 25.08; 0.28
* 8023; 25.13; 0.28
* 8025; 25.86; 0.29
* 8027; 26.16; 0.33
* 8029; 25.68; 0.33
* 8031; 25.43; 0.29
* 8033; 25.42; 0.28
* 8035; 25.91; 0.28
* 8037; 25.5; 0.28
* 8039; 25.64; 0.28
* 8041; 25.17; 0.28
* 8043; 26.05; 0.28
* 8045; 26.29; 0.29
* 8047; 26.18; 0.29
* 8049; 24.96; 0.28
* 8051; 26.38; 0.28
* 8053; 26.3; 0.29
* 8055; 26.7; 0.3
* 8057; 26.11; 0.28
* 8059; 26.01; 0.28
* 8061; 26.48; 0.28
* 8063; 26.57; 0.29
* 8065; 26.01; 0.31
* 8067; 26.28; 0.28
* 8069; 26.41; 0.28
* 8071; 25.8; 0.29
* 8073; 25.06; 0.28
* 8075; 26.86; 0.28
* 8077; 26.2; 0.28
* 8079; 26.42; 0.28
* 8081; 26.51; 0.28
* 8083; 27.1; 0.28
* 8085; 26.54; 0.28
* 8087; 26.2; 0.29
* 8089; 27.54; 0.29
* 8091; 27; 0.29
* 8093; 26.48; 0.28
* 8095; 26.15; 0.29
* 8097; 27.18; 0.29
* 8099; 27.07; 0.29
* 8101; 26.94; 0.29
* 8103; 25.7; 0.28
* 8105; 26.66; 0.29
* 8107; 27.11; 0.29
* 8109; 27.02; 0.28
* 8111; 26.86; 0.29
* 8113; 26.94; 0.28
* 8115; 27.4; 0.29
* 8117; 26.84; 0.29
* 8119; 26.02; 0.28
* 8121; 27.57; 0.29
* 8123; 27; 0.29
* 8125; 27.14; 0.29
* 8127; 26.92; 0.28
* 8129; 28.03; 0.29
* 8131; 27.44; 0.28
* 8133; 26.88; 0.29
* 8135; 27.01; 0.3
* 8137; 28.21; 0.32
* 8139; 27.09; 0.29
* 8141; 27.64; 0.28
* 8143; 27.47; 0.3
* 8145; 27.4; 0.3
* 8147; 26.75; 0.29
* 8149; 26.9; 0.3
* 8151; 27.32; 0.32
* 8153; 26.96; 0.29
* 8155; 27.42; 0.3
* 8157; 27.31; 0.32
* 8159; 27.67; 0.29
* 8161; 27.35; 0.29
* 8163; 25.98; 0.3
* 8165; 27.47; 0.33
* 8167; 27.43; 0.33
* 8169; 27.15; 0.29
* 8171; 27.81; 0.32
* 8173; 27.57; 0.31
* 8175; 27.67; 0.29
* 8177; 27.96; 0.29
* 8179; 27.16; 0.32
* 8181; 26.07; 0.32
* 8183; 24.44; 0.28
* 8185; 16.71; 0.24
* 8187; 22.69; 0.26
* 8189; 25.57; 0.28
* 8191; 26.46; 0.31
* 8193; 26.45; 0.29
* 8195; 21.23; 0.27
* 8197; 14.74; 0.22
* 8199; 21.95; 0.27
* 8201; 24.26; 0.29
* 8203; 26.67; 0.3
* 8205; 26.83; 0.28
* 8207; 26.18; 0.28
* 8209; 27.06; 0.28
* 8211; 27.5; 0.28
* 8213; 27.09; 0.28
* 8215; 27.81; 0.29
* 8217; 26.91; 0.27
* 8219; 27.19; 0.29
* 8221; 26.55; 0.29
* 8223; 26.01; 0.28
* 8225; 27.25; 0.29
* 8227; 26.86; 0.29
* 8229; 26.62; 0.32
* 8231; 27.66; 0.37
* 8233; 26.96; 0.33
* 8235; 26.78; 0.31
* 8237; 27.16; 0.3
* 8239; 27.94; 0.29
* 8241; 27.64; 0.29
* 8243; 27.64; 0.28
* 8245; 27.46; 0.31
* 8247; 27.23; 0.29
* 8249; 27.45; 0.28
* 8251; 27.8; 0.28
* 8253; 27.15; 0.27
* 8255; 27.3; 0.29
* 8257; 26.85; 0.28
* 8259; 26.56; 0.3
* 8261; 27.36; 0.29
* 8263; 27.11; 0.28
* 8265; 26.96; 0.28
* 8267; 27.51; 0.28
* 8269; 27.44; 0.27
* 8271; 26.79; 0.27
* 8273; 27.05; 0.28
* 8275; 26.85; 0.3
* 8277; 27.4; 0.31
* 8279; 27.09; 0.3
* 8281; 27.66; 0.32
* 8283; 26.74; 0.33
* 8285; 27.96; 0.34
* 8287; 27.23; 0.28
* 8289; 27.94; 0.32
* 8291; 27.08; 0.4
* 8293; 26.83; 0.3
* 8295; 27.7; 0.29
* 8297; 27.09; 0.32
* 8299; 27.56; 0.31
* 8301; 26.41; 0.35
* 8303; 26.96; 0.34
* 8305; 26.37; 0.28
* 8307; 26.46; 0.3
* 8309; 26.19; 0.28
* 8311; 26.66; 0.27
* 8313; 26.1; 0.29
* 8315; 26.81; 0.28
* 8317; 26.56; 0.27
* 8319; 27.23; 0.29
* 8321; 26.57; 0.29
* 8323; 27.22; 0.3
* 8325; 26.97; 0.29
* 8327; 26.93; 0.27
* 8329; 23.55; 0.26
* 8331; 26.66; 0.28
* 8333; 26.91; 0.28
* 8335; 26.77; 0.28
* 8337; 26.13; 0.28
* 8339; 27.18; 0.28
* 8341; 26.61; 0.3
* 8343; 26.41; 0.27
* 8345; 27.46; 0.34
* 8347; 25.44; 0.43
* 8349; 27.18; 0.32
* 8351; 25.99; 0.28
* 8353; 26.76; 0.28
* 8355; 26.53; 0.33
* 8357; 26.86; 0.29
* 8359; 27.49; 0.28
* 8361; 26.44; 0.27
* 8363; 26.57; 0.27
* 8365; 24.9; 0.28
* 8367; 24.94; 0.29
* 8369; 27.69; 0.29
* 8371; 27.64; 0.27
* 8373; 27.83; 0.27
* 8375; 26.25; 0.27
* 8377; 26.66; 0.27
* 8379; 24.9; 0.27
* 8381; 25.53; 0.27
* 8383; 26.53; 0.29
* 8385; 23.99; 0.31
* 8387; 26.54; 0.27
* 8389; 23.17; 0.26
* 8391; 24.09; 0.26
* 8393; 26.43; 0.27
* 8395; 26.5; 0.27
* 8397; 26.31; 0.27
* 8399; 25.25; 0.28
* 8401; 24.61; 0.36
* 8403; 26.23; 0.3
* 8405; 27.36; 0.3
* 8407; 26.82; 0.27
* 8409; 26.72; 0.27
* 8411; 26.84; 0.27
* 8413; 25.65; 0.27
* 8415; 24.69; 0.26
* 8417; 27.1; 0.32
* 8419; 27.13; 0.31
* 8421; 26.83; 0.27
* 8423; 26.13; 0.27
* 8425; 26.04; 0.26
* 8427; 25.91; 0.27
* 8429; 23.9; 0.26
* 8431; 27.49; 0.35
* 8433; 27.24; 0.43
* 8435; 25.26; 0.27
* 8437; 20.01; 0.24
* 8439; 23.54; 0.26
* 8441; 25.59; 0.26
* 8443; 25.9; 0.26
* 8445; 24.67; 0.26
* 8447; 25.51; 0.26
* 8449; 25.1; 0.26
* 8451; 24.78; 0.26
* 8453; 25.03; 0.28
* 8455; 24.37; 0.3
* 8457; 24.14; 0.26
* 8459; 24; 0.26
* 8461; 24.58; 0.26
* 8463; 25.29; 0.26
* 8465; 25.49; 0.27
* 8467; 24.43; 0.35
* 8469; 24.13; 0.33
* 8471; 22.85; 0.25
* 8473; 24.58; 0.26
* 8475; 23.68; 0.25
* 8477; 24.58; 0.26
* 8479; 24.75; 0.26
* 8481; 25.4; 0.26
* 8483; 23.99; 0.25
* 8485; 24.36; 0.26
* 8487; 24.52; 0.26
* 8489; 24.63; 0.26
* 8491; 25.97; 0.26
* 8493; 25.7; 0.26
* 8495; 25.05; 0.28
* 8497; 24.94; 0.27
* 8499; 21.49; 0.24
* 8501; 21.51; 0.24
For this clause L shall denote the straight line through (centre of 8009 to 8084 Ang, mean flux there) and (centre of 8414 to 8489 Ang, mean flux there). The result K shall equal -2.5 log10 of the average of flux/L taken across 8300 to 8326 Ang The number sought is -0.06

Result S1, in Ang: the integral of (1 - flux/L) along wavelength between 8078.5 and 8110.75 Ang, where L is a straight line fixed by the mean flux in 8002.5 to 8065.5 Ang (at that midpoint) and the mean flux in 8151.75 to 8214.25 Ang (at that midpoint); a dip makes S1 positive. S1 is -1.3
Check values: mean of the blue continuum 25.7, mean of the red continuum 25.7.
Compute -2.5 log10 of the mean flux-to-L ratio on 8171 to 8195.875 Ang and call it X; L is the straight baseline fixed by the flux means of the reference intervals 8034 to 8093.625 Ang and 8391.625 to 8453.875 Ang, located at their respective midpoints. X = 0.04 mag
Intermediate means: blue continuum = 26.2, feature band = 25.1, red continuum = 25.7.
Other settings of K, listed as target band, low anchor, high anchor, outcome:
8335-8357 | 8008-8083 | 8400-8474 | -0.05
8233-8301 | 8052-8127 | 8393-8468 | -0.05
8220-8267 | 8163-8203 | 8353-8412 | -0.08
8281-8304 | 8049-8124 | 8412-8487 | -0.07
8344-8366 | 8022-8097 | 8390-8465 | -0.04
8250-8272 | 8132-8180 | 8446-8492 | -0.03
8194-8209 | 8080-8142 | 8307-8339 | 0.15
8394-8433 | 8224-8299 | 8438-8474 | -0.04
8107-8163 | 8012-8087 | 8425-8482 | -0.06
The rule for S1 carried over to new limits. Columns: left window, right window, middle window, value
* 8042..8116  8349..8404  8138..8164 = -0.8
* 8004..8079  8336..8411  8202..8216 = -0.5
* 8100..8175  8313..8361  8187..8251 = 1.9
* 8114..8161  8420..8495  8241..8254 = -0.5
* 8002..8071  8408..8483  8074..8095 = -0.8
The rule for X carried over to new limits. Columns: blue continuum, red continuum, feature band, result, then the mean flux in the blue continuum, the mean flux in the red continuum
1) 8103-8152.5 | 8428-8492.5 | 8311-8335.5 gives -0.035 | 27.1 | 24.7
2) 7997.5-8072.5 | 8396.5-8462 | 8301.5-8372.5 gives -0.044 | 25.6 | 25.5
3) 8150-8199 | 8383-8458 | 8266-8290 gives -0.073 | 25.5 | 25.5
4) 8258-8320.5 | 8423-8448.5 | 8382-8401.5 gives 0.014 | 27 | 25.1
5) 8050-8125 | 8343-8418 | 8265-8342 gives -0.025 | 26.6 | 26.2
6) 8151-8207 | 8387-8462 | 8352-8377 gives -0.050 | 25.5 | 25.4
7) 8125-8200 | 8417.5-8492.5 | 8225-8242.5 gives -0.058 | 26.1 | 24.9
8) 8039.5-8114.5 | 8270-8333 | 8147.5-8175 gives -0.028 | 26.4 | 26.9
